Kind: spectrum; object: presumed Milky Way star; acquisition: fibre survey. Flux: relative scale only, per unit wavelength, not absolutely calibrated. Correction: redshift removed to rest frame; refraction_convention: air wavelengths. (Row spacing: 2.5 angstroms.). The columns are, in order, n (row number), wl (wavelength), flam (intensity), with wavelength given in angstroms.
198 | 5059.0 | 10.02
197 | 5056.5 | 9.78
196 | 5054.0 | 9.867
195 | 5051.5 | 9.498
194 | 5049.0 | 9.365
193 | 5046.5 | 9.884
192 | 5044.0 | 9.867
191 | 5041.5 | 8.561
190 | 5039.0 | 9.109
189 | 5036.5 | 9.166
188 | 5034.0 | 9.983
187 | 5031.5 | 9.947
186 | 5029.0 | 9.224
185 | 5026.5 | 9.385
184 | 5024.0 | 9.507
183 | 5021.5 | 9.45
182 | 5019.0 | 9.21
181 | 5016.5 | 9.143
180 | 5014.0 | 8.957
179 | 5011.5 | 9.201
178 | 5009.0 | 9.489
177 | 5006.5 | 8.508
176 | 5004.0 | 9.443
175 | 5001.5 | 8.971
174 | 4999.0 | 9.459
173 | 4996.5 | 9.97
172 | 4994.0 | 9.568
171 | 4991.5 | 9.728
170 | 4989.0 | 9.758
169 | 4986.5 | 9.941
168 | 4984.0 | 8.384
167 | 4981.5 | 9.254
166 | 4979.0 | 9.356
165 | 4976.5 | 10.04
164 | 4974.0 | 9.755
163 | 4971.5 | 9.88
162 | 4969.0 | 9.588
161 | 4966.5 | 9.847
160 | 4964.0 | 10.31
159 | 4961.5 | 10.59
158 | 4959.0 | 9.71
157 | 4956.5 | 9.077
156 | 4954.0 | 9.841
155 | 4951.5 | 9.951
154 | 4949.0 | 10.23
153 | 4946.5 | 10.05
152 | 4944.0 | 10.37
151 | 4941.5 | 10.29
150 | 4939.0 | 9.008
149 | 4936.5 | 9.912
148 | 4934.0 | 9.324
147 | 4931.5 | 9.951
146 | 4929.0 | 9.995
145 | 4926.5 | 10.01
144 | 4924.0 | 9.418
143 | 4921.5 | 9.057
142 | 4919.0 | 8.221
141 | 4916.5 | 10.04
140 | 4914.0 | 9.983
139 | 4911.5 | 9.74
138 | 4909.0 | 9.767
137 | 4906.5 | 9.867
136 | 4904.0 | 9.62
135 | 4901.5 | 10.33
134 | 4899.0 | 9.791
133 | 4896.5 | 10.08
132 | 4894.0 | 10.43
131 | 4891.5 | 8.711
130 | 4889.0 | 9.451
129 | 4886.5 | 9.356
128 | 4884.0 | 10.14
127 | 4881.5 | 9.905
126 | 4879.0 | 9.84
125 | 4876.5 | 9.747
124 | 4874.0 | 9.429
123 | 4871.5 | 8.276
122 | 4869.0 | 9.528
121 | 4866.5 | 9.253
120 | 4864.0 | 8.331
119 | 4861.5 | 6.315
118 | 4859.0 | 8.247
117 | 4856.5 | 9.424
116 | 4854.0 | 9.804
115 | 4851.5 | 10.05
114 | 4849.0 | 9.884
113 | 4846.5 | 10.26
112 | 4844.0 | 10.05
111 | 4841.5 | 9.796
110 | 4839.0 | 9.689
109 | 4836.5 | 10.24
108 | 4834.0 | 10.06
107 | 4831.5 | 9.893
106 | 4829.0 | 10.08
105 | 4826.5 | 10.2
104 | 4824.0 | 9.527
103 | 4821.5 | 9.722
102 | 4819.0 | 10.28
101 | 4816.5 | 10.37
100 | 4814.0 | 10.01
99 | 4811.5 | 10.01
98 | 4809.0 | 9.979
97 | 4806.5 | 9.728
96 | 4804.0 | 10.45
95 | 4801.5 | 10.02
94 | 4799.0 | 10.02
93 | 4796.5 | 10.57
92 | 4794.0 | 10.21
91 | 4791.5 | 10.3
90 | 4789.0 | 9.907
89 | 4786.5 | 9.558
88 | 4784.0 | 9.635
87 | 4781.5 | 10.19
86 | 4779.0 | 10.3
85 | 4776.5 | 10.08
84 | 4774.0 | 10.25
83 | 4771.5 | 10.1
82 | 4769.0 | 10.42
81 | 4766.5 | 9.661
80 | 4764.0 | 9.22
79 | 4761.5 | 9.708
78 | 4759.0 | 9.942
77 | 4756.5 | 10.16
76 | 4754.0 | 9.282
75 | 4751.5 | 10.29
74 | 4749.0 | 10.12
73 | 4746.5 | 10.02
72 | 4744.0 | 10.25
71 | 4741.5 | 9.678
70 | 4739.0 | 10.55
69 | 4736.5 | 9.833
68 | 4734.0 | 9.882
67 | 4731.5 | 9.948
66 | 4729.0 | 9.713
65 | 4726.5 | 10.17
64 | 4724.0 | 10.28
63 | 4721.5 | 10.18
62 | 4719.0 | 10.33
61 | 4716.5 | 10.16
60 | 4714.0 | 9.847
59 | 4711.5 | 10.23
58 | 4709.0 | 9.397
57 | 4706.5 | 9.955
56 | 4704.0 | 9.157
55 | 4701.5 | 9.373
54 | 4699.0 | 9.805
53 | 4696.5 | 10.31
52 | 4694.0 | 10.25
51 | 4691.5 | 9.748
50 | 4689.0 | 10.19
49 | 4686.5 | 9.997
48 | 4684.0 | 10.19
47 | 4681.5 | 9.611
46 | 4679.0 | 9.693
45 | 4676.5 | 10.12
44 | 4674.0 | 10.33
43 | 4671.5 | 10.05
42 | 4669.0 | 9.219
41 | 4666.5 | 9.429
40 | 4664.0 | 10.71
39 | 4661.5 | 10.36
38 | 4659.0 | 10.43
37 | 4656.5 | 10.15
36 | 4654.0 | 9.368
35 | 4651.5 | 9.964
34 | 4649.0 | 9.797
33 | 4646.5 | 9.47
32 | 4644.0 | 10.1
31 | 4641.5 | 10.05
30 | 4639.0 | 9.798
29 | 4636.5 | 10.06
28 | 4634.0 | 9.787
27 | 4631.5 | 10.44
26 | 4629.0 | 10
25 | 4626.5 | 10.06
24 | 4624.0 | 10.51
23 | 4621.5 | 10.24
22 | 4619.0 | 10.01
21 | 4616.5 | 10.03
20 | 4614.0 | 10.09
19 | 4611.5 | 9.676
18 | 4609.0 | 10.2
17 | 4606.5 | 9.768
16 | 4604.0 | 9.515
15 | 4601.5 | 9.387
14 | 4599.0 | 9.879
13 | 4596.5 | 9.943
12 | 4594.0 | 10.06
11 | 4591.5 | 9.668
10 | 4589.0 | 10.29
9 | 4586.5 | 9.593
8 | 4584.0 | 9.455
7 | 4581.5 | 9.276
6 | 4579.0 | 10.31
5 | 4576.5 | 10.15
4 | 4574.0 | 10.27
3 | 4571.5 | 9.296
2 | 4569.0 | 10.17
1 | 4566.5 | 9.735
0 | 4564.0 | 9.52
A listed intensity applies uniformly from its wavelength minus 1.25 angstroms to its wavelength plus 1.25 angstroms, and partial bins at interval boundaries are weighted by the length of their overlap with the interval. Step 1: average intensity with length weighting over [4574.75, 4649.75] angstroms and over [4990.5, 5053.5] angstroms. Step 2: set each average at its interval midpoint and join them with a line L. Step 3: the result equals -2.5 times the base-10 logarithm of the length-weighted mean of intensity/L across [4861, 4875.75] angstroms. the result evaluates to 0.109 mag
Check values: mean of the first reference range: 9.92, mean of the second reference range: 9.39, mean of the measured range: 8.68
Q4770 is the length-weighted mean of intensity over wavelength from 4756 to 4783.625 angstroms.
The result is 9.99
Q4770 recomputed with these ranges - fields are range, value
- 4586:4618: 9.86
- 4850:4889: 9.19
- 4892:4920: 9.79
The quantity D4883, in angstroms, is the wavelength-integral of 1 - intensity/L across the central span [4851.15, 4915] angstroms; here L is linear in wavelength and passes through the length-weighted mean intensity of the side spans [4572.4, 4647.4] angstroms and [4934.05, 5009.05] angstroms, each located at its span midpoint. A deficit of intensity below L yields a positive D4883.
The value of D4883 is 2.02 angstroms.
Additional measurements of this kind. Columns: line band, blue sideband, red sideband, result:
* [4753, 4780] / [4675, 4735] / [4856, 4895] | -0.8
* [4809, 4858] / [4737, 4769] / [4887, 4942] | -0.8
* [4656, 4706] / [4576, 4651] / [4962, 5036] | -0.5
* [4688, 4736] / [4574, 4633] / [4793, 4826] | 0.3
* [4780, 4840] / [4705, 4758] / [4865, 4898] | -1.6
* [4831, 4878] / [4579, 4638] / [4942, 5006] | 1.9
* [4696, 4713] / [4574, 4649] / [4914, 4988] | 0.2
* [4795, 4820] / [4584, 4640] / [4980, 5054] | -1.2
